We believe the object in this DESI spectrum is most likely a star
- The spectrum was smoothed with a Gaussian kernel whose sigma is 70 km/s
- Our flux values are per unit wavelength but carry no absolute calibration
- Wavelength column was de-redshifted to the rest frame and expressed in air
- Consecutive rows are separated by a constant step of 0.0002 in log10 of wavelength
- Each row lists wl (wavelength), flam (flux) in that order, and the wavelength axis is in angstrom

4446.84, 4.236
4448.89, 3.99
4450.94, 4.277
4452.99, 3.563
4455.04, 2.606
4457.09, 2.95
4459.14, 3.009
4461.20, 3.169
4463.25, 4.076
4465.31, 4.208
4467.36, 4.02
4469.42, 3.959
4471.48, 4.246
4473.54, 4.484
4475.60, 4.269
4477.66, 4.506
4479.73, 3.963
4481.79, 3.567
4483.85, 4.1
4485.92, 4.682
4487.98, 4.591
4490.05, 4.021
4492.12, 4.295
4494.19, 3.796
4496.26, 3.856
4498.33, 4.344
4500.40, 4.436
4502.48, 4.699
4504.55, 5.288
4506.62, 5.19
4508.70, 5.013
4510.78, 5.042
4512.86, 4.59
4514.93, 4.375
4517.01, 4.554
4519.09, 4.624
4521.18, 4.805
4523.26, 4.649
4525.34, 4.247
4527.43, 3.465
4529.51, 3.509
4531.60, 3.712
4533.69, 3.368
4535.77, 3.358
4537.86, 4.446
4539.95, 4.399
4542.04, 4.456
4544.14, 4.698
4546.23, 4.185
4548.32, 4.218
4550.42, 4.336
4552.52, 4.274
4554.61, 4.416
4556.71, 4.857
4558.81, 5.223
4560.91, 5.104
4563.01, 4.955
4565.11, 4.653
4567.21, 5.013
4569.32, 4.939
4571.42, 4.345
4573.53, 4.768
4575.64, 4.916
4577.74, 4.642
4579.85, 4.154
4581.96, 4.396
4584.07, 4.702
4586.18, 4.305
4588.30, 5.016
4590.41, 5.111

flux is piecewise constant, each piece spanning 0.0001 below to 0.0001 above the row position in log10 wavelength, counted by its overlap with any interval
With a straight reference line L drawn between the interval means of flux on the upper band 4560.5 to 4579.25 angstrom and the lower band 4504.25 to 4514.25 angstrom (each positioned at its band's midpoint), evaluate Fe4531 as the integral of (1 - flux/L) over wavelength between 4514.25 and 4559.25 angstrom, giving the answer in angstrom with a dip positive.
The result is 5.8 angstrom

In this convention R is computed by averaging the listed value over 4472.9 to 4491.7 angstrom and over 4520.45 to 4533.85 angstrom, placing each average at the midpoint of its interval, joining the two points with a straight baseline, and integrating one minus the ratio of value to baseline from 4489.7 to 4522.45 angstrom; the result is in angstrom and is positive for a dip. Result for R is -3.7 angstrom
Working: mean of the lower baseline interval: 4.24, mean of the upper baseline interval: 3.98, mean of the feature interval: 4.57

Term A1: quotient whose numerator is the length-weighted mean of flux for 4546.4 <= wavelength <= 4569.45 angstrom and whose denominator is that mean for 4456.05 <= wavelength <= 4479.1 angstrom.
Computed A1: 1.2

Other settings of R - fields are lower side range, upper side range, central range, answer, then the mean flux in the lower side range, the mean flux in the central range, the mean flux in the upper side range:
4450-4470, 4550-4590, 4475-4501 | -2.18 angstrom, 3.57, 4.18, 4.7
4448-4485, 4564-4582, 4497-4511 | -2.37 angstrom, 3.83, 4.83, 4.66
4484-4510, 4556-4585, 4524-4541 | 2.95 angstrom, 4.51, 3.83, 4.76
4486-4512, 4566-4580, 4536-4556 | 1.33 angstrom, 4.55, 4.35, 4.72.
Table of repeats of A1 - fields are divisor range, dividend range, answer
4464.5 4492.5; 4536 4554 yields 1.03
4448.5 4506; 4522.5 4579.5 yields 1.09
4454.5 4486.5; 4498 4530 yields 1.18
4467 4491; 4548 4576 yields 1.12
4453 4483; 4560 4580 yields 1.26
